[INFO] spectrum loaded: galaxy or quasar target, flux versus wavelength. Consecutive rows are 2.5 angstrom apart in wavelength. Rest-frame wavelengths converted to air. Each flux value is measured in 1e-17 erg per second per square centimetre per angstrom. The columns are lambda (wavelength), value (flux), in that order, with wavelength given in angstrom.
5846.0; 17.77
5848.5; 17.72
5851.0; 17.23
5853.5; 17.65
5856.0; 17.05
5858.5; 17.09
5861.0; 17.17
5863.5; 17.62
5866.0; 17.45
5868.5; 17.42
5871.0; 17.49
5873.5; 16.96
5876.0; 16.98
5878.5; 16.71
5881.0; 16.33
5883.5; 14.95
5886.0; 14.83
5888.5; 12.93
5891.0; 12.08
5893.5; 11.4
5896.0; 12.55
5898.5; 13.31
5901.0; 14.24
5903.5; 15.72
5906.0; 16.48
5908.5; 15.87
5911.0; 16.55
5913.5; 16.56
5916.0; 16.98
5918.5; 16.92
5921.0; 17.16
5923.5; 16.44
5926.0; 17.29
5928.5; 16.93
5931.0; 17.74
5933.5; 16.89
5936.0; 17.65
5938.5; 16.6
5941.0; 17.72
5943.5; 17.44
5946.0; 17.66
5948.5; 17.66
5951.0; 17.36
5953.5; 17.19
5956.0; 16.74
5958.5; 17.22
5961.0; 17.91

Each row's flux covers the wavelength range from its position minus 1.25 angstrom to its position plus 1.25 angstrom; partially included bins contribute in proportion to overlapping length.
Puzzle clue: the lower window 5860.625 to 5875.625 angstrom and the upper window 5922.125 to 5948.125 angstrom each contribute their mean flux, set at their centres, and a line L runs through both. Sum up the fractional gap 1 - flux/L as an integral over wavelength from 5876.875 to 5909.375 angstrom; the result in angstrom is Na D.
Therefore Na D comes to 5.4 angstrom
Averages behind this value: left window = 17.3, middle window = 14.4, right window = 17.2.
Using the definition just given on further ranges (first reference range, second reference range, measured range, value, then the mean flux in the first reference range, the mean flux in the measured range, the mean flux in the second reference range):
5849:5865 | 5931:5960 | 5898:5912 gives 1.5 angstrom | 17.3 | 15.5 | 17.3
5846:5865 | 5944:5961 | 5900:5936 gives 1.6 angstrom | 17.4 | 16.6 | 17.4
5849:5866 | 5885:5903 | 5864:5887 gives -2.0 angstrom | 17.3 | 16.6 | 13.1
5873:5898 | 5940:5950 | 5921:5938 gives -0.3 angstrom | 14.5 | 17.1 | 17.6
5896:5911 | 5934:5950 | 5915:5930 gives -0.7 angstrom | 15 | 17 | 17.4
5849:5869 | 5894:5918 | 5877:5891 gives 1.2 angstrom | 17.3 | 14.9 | 15.3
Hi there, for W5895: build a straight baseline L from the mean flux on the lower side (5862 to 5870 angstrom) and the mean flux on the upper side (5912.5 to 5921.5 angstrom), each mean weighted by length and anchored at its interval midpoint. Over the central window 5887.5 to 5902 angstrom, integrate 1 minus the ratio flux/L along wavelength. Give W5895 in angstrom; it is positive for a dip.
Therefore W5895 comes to 3.7 angstrom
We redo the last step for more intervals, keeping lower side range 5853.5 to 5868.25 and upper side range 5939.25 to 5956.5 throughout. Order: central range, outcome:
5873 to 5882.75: 0.4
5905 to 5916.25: 0.6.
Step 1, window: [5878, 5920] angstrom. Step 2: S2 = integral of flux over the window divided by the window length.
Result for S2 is 14.9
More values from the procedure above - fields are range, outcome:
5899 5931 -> 16.4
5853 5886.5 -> 16.9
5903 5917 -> 16.4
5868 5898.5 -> 14.9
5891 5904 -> 13.2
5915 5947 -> 17.2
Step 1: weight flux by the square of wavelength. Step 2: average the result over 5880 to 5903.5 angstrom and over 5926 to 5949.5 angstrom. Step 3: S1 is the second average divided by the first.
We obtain 1.29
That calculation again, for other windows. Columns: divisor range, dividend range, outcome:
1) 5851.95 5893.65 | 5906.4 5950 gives 1.08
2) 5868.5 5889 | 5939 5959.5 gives 1.10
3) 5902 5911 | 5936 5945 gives 1.09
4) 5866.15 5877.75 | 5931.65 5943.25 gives 1.03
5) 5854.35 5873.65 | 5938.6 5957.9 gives 1.03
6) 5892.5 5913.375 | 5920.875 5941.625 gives 1.18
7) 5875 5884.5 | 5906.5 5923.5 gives 1.04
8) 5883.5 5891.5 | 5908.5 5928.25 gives 1.24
